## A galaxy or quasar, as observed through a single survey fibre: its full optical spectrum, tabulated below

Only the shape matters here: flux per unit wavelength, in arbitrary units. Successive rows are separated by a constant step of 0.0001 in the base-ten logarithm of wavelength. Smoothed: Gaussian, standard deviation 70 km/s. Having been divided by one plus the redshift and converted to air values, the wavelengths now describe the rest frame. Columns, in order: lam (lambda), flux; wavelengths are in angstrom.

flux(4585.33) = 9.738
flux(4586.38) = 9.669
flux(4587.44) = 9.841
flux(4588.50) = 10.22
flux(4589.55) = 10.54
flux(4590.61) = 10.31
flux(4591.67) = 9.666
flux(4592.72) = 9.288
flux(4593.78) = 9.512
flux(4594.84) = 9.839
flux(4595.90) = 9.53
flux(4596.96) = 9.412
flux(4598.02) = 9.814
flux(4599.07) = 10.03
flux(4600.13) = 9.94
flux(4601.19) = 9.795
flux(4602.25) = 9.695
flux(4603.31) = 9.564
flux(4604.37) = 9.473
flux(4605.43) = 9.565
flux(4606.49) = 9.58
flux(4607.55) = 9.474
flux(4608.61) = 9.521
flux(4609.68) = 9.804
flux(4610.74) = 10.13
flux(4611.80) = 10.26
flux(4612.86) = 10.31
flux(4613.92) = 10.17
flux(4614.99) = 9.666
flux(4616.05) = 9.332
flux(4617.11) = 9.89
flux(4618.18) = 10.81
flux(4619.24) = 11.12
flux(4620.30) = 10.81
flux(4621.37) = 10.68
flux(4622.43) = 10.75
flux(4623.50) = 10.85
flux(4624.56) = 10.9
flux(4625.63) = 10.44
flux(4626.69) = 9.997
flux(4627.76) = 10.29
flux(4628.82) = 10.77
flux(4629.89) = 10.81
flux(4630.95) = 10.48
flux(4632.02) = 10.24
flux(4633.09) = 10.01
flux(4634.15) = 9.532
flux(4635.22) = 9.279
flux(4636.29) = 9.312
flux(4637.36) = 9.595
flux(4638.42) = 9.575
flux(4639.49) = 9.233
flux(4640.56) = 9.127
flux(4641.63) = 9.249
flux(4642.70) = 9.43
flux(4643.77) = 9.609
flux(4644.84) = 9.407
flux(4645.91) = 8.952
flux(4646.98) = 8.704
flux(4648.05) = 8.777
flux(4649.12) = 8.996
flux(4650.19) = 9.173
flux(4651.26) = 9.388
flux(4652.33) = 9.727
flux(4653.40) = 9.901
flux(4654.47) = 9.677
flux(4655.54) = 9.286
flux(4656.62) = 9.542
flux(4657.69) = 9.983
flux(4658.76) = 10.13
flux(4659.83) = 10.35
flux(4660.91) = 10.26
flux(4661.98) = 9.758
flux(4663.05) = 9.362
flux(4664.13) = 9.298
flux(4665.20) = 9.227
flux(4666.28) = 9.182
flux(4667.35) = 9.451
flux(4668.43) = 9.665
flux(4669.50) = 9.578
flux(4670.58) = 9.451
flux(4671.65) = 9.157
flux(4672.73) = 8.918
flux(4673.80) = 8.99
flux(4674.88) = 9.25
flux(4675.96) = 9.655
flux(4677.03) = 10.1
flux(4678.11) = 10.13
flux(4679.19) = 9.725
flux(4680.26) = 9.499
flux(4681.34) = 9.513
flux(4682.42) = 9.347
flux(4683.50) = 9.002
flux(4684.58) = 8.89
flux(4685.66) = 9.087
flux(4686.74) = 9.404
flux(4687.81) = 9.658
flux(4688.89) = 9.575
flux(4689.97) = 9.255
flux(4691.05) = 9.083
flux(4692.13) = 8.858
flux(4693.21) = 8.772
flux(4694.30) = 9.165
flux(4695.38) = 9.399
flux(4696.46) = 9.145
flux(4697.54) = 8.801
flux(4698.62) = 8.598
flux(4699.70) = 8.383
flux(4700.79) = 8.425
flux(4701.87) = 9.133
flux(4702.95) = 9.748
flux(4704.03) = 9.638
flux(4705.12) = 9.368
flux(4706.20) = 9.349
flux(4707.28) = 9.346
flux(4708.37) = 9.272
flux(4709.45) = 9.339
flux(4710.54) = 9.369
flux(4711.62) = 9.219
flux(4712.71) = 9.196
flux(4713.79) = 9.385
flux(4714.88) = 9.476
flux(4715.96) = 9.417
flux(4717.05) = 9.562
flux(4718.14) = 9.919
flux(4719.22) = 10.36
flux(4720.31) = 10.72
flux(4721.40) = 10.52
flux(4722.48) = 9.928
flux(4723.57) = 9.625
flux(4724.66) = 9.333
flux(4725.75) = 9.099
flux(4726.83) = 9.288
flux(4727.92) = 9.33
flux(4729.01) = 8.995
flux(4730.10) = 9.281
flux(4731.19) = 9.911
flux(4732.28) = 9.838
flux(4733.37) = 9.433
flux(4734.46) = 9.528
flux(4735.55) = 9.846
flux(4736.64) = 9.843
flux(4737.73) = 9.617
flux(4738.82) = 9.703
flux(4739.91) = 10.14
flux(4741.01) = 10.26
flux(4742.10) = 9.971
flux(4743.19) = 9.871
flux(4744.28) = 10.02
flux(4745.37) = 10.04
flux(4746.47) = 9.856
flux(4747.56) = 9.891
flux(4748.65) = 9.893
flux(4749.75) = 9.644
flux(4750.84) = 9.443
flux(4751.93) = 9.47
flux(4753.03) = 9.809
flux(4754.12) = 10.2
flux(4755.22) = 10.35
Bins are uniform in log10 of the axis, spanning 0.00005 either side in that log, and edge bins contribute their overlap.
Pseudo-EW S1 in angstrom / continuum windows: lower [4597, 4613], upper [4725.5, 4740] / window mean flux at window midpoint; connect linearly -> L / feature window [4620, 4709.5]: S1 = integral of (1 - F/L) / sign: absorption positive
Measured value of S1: 1.3 angstrom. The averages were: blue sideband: 9.78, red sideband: 9.56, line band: 9.53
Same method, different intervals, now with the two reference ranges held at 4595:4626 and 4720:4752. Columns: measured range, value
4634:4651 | 1.23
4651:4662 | 0.11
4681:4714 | 2.19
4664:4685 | 1.02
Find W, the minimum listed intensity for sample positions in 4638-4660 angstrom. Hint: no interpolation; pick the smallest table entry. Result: 8.704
